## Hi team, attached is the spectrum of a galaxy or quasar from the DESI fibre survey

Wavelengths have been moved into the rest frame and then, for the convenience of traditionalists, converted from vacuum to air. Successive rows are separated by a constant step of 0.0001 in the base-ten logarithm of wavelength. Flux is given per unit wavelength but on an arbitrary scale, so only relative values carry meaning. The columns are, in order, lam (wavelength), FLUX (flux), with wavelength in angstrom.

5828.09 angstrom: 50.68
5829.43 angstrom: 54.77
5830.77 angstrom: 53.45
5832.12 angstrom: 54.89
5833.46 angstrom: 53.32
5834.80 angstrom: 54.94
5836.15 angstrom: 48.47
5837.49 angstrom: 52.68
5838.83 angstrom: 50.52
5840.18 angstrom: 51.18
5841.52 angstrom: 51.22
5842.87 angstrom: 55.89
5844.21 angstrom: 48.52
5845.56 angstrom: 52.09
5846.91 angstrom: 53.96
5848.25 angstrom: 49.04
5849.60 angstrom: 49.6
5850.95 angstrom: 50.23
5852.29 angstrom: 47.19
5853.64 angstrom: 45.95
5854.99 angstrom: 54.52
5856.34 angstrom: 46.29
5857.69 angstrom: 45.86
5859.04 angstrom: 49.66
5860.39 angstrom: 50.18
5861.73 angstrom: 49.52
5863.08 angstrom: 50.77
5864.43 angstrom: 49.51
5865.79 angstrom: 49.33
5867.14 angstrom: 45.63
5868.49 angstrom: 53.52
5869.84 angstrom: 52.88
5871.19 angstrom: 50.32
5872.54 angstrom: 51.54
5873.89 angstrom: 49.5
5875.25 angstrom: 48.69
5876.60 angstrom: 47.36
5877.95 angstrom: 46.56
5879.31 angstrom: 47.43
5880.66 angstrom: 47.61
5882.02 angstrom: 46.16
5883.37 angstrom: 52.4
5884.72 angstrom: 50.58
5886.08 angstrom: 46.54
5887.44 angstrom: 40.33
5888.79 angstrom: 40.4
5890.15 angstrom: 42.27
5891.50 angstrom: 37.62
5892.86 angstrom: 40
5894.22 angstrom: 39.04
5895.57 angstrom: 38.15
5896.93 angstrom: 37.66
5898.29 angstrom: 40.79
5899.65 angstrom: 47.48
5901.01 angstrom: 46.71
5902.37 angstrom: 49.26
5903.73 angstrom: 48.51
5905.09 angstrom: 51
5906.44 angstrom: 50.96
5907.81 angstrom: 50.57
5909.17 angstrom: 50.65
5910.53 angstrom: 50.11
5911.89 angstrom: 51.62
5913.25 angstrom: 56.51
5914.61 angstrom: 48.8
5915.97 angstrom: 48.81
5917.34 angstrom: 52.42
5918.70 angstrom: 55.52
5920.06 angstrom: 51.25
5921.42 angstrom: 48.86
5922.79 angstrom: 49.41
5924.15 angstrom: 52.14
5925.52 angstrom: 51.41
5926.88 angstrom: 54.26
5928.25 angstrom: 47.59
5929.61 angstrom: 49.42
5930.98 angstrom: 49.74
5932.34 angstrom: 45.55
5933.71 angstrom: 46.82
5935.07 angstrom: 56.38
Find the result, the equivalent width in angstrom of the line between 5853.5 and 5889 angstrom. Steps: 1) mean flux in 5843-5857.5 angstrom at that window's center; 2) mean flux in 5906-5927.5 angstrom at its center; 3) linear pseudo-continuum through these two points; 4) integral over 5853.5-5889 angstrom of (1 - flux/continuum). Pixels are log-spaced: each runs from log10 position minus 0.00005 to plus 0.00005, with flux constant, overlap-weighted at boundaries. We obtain 1.2 angstrom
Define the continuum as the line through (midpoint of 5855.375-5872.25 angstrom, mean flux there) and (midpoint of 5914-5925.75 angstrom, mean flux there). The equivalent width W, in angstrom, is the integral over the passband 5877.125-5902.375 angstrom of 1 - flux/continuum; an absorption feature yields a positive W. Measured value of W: 3.2 angstrom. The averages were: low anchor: 49.6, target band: 43.9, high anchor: 50.9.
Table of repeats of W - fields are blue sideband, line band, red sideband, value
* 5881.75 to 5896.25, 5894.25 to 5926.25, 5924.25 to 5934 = -1.6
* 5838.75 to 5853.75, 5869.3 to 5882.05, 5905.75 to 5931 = 0.5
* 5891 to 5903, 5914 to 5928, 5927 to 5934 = -1.4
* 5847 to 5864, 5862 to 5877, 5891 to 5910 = -0.6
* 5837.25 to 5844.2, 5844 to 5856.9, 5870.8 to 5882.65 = 0.3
